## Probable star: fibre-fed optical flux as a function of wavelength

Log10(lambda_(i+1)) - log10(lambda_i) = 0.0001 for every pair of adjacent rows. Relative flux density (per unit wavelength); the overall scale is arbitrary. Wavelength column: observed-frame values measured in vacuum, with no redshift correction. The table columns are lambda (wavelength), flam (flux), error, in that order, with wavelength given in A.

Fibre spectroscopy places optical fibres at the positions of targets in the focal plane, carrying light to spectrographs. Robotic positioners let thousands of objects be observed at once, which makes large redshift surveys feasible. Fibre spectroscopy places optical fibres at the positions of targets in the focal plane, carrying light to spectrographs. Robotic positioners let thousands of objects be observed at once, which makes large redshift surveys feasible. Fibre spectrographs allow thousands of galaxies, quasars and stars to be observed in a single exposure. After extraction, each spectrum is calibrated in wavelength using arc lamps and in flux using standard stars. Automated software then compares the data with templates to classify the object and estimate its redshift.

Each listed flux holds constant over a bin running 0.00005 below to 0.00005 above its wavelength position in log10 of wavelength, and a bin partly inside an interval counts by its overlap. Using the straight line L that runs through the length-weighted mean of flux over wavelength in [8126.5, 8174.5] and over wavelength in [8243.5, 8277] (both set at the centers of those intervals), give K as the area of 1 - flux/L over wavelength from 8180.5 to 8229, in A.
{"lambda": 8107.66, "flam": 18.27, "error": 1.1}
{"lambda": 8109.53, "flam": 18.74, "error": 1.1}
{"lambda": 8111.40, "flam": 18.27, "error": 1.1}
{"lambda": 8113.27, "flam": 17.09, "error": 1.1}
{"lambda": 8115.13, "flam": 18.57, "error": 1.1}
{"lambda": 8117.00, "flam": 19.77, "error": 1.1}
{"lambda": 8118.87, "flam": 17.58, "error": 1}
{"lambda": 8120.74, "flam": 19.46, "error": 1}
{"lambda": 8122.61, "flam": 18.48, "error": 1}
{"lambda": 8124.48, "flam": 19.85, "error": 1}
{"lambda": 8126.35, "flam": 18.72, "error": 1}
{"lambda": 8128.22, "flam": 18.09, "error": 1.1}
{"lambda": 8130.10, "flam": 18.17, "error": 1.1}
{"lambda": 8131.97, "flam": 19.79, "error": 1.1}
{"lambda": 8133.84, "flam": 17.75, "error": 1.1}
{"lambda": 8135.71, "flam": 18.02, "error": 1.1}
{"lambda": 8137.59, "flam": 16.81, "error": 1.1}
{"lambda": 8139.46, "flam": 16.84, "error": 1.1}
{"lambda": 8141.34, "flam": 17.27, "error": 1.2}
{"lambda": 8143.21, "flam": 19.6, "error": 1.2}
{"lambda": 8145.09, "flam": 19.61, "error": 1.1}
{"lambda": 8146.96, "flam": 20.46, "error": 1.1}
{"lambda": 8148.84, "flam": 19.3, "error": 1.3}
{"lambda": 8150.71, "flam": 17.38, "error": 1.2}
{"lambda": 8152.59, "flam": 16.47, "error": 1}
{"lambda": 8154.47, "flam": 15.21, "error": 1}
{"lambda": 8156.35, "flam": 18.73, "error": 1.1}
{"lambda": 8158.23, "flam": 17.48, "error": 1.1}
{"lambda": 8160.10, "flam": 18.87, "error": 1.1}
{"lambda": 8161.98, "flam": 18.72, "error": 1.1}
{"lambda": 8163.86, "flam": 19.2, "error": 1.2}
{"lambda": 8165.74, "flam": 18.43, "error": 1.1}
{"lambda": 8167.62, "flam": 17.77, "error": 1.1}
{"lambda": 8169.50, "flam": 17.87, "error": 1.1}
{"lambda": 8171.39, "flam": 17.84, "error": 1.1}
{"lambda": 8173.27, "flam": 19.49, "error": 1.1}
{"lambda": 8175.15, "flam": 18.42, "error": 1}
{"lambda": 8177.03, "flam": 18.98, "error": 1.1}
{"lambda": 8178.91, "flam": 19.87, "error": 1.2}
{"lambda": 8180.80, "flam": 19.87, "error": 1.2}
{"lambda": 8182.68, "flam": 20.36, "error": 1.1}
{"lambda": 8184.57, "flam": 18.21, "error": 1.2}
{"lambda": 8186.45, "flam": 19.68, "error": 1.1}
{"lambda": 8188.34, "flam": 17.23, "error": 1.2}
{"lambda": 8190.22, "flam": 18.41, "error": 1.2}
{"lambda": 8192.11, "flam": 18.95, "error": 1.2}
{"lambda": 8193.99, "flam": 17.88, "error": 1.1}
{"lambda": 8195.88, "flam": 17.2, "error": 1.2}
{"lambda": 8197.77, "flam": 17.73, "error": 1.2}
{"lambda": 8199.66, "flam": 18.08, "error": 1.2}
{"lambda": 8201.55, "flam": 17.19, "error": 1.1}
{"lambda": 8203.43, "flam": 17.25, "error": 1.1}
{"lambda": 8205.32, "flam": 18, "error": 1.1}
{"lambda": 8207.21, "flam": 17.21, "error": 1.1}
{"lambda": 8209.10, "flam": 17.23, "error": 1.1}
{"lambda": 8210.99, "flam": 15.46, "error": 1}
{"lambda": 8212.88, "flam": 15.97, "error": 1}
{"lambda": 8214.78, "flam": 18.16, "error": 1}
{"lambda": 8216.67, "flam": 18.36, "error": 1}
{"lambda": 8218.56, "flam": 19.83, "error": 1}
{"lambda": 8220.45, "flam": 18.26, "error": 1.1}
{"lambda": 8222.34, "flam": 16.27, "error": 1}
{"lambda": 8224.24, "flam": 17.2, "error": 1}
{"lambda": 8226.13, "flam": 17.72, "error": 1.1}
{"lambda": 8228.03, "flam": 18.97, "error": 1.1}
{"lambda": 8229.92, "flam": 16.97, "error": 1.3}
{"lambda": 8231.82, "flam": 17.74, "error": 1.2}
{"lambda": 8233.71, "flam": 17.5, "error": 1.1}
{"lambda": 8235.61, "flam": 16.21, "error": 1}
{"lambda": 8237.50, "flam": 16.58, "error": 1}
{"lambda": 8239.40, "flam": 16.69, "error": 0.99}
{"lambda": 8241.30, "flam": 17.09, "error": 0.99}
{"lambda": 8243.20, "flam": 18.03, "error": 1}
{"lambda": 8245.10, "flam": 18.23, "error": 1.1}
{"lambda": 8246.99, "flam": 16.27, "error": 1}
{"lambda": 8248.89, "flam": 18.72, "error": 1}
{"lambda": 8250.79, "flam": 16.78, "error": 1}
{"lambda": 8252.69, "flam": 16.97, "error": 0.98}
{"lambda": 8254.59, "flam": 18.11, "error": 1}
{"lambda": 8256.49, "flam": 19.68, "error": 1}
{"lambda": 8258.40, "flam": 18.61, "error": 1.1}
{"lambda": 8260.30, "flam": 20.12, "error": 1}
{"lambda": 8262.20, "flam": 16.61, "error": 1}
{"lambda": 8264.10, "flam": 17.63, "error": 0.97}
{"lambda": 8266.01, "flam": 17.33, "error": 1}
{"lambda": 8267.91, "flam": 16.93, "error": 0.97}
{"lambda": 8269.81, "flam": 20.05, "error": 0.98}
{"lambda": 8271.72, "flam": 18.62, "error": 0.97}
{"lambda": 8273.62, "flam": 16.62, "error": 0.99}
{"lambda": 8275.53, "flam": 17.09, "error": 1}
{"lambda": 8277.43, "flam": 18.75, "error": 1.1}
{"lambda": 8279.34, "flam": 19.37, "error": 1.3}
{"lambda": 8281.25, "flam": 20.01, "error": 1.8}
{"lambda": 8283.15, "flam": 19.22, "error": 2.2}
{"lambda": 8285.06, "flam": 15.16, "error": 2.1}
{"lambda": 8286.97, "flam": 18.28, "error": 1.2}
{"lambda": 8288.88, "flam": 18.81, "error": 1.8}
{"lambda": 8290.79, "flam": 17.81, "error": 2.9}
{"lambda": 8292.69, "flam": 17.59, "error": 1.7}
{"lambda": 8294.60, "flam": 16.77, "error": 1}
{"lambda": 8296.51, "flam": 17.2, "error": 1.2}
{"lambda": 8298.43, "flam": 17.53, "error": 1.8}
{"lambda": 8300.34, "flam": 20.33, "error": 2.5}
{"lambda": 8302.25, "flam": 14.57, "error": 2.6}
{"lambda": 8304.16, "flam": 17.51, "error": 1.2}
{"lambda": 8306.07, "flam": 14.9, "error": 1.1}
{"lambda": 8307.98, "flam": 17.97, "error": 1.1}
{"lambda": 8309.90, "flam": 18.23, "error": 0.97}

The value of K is 0.4 A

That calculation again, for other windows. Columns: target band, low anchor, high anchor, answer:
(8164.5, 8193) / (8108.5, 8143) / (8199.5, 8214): -2.13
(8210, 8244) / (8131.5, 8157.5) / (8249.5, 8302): 1.23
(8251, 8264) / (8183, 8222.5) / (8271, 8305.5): -0.29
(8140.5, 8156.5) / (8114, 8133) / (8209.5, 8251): 0.26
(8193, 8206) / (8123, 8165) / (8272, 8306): 0.33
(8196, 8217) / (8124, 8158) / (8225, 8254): 0.42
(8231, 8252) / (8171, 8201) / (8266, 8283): 1.41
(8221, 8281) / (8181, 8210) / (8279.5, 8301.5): 1.09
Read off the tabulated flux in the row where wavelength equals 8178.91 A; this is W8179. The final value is 19.87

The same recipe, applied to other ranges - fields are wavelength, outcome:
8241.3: 17.09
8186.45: 19.68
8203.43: 17.25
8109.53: 18.74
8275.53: 17.09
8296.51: 17.2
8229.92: 16.97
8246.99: 16.27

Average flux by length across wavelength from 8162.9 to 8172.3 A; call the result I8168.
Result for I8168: 18.2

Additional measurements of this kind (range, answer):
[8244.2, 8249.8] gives 17.8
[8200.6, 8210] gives 17.4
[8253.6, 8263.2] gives 18.6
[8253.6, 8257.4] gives 18.9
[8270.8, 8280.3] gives 18.1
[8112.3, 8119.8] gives 18.3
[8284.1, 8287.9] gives 16.7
